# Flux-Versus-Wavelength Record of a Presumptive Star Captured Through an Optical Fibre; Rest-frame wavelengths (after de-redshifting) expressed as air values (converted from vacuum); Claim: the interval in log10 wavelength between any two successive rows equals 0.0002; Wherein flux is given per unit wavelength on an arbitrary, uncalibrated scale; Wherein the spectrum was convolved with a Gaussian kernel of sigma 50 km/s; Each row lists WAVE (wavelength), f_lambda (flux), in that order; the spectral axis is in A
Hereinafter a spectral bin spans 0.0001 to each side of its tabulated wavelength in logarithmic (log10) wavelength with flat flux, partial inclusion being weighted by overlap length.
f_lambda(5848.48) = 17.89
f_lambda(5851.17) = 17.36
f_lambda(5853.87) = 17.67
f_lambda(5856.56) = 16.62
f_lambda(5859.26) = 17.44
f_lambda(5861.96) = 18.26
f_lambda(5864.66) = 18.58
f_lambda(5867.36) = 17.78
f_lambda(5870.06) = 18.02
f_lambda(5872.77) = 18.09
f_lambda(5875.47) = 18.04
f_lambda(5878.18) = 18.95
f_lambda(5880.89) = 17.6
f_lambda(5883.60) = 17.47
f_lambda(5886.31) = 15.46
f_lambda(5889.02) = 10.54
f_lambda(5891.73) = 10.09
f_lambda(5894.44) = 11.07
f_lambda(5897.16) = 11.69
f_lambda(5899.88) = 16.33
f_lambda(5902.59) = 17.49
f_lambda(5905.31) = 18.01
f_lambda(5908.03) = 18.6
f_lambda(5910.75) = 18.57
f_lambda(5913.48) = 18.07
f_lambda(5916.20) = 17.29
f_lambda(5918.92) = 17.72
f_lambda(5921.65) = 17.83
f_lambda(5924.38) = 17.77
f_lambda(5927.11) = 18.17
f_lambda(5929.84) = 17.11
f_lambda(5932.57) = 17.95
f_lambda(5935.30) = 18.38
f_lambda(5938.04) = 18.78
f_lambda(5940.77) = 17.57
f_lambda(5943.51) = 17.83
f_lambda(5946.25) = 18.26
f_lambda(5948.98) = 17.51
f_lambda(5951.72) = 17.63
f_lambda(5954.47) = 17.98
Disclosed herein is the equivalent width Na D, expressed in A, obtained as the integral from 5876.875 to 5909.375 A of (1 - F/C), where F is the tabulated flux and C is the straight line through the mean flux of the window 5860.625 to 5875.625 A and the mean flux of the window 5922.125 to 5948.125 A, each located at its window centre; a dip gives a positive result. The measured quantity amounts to 5.05 A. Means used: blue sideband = 18.1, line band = 15.3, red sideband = 18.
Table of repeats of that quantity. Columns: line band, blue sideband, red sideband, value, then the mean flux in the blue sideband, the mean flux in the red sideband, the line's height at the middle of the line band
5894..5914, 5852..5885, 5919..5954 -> 1.7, 17.9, 17.9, 17.9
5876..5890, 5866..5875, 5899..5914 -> 1.3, 18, 17.9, 17.9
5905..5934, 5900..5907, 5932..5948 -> -0.2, 17.6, 18.1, 17.8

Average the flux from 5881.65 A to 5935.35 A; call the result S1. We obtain 16.2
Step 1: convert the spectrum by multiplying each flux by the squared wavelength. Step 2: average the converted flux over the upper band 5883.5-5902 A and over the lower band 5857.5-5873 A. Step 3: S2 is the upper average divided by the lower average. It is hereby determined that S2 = 0.74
